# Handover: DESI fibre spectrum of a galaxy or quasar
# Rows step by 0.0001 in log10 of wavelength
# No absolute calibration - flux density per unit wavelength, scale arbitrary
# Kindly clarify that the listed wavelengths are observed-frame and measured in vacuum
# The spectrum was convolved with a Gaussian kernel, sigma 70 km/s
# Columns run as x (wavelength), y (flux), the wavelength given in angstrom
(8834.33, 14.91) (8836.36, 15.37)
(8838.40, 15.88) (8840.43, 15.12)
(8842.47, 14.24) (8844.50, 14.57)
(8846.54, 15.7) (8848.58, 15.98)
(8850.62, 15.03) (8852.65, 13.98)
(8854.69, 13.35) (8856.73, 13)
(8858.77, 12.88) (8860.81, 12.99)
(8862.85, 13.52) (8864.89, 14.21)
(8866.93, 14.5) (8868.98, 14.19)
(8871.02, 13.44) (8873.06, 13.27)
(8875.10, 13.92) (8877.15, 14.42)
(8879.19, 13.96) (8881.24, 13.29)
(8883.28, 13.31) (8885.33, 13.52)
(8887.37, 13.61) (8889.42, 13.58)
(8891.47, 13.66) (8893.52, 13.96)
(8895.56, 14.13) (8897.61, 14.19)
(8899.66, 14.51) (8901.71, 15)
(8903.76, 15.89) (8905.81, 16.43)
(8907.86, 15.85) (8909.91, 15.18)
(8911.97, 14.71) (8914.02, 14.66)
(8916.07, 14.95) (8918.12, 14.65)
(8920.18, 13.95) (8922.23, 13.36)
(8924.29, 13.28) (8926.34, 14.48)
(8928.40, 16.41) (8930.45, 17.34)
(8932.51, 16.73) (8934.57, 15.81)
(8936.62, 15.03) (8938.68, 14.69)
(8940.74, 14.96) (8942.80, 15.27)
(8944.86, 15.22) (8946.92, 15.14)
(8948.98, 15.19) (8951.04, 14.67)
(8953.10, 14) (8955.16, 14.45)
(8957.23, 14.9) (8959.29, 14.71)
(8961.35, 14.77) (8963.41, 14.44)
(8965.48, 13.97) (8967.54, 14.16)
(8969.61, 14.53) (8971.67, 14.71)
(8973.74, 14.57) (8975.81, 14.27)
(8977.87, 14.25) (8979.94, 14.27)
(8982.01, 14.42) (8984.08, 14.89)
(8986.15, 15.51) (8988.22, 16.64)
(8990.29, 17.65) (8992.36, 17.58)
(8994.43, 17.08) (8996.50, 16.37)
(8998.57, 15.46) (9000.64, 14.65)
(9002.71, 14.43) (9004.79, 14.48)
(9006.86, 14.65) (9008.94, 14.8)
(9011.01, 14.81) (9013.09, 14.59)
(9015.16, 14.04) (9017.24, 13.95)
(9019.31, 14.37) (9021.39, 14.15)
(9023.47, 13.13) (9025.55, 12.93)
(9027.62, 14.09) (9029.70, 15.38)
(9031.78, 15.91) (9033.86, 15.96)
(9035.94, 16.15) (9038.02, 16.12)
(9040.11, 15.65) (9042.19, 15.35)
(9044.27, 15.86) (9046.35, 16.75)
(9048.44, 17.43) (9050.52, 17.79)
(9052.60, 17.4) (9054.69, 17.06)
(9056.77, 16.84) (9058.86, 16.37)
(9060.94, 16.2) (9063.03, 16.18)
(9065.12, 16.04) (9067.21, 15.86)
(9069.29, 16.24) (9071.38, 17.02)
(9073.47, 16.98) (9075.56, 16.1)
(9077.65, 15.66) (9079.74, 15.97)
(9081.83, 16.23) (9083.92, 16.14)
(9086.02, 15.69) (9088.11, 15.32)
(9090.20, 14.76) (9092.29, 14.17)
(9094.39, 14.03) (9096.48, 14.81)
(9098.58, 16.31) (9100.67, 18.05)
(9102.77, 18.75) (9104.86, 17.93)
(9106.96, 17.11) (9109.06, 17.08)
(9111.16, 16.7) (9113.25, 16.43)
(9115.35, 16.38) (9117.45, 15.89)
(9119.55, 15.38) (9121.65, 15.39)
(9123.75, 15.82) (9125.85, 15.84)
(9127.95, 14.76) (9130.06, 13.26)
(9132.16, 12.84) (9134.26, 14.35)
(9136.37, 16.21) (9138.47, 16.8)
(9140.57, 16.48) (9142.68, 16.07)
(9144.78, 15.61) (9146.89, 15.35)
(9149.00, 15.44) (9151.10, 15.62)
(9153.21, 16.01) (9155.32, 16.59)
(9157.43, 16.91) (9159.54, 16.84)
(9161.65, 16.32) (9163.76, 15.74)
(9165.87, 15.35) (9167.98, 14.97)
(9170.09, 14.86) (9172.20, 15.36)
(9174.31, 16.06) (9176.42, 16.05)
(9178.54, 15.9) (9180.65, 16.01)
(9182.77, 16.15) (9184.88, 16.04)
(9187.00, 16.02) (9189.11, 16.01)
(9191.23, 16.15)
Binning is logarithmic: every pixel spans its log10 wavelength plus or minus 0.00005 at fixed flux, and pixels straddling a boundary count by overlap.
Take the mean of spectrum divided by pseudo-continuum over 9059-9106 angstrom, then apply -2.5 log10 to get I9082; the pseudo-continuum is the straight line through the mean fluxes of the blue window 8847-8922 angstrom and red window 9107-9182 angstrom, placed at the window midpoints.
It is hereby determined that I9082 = -0.05 mag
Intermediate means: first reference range 14.2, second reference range 15.8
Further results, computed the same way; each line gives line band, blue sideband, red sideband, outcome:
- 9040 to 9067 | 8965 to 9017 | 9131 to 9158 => -0.08 mag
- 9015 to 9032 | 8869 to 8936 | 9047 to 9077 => 0.14 mag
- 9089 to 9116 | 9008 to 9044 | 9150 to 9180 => -0.06 mag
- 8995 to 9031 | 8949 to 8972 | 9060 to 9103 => 0.04 mag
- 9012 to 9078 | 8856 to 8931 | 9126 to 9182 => -0.05 mag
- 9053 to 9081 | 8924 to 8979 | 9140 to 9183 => -0.06 mag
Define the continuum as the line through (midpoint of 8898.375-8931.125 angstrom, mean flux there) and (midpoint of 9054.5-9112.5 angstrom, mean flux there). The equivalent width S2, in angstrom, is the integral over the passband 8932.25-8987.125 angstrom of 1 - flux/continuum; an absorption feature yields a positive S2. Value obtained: 2.0 angstrom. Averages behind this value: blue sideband 15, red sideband 16.3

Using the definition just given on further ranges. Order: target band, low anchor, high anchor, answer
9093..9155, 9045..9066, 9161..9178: 0.7 angstrom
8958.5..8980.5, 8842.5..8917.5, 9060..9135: 0.7 angstrom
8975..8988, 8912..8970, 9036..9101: 0.4 angstrom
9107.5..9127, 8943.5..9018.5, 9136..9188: -0.5 angstrom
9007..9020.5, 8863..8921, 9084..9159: 0.6 angstrom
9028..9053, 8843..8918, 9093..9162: -1.4 angstrom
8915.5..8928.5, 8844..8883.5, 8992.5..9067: 0.2 angstrom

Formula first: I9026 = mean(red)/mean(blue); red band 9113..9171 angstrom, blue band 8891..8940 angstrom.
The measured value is 1.04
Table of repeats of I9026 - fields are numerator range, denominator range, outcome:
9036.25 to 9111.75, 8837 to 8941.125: 1.13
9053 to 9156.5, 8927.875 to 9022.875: 1.06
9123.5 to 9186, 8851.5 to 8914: 1.11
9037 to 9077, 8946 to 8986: 1.13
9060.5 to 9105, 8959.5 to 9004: 1.06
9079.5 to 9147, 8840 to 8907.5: 1.12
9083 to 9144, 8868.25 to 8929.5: 1.10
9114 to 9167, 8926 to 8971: 1.04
